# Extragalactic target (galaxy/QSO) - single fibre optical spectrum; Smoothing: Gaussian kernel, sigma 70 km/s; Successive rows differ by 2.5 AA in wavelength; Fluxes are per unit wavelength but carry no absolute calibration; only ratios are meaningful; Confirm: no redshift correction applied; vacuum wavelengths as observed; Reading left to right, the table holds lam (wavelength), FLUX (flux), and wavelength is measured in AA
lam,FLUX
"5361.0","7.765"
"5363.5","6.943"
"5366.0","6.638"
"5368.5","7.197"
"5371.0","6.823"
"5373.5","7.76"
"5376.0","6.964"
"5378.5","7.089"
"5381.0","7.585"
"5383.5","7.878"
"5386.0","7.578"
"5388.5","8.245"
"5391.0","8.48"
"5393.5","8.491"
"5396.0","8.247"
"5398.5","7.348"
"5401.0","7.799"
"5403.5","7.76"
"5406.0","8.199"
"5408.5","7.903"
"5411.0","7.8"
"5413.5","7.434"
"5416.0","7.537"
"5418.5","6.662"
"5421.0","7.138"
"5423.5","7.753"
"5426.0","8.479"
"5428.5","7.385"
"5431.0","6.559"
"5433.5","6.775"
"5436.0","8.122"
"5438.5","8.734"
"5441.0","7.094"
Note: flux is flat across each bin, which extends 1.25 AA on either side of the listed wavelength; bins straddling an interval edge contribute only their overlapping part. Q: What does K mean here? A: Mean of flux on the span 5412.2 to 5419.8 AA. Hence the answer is 7.21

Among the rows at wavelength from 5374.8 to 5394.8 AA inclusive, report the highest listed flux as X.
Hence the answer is 8.491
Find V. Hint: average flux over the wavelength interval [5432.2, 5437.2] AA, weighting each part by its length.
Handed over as 7.43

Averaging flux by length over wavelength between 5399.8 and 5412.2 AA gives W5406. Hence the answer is 7.89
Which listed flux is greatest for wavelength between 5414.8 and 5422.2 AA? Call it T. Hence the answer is 7.537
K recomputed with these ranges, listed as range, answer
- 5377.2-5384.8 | 7.51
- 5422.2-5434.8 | 7.39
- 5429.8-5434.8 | 6.68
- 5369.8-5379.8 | 7.16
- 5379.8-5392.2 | 7.95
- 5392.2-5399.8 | 8.03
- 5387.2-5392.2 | 8.35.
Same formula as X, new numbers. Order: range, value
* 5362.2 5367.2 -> 6.943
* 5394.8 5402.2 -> 8.247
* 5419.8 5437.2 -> 8.479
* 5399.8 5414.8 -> 8.199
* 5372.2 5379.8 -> 7.76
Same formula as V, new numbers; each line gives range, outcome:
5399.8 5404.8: 7.78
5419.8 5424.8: 7.46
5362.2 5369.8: 6.93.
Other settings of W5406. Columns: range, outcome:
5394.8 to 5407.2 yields 7.87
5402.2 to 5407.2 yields 7.98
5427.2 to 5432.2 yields 6.99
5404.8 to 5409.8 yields 8.05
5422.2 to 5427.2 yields 8.1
